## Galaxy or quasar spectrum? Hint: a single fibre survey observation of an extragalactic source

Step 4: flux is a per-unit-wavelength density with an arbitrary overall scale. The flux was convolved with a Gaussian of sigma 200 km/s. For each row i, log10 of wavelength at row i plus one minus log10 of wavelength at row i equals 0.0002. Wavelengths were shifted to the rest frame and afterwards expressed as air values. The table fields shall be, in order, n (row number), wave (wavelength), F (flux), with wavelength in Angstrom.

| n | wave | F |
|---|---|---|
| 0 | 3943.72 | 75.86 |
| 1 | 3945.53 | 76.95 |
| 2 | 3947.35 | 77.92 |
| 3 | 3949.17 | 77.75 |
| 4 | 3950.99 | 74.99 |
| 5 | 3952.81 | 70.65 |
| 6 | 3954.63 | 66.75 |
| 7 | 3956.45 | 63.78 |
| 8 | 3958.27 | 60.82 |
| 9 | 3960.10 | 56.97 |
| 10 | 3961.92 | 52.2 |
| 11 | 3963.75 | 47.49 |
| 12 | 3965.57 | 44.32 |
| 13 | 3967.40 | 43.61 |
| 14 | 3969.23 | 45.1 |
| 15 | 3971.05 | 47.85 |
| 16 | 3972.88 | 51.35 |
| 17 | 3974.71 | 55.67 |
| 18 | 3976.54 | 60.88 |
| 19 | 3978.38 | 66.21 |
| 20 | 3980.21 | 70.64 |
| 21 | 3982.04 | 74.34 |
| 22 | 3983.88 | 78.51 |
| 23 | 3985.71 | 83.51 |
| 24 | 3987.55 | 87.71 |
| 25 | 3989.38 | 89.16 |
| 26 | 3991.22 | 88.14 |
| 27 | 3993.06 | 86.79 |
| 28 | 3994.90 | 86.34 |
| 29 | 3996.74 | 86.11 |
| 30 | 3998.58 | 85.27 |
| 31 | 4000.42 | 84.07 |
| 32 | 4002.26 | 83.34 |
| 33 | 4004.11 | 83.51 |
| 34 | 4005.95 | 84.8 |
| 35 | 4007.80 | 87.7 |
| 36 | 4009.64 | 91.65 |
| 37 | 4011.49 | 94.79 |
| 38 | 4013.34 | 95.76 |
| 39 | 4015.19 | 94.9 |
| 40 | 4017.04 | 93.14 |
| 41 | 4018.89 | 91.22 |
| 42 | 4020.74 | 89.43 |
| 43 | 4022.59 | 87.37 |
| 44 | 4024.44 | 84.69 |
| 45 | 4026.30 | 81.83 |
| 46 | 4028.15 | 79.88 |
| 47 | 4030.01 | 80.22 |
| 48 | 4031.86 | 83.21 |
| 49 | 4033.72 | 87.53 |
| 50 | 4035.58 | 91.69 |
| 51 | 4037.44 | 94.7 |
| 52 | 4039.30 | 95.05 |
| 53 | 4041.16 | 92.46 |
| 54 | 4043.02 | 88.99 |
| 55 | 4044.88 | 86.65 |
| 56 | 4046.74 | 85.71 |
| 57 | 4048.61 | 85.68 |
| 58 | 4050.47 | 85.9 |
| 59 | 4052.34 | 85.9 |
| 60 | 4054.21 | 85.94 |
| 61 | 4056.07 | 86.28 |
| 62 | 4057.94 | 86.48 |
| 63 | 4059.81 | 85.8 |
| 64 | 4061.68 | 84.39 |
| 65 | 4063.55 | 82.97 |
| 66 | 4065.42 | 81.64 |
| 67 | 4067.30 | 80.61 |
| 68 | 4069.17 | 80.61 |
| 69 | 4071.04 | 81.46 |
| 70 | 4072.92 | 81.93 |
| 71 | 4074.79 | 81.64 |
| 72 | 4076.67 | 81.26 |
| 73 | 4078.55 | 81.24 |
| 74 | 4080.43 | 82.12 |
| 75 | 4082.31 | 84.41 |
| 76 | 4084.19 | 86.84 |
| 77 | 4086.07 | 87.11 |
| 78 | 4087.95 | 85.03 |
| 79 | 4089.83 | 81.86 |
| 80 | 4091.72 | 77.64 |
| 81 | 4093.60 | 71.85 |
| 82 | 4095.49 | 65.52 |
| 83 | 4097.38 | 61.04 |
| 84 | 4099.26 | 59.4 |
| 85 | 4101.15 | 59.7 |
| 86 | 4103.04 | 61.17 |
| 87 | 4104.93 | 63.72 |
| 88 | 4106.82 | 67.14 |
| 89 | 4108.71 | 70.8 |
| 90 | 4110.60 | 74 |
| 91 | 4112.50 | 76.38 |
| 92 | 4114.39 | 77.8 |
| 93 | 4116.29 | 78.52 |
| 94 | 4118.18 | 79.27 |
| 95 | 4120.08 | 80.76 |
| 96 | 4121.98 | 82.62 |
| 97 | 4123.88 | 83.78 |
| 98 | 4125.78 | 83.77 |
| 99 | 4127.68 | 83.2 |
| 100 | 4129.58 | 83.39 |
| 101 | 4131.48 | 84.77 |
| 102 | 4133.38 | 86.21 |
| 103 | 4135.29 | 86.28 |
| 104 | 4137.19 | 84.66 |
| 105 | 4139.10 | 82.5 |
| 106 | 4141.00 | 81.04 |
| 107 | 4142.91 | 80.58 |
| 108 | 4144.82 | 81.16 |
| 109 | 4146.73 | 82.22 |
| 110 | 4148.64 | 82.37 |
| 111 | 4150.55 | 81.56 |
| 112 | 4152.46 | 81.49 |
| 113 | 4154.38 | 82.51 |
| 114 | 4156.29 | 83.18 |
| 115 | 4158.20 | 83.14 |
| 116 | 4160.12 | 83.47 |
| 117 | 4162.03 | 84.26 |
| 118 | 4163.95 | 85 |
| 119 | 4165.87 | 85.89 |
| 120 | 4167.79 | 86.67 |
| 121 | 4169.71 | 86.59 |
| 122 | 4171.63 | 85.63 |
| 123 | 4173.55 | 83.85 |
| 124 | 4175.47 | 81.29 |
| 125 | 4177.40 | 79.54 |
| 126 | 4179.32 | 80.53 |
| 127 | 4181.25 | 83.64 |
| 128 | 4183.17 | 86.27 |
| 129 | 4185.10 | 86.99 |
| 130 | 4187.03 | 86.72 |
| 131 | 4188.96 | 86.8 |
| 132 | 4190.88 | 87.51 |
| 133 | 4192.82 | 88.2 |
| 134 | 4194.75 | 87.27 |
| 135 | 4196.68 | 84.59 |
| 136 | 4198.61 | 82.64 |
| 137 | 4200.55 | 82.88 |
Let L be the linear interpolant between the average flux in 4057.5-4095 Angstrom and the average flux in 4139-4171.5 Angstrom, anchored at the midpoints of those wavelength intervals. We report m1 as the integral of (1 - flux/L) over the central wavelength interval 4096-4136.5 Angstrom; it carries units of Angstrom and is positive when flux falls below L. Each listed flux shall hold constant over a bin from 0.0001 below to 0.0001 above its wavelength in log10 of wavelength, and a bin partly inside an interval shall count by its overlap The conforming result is 3.6 Angstrom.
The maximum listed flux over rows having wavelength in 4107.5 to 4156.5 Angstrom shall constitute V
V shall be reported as 86.28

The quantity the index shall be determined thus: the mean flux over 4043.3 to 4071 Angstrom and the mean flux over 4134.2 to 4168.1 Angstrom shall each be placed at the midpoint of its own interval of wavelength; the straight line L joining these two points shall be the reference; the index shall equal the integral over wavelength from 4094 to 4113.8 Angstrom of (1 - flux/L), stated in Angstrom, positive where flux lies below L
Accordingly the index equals 4.16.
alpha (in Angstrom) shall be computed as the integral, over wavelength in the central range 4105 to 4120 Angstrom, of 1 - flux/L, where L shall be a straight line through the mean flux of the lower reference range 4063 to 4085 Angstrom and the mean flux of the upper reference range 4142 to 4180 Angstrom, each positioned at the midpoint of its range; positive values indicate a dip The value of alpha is 1.5 Angstrom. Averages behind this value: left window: 82.2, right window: 83.1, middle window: 74.5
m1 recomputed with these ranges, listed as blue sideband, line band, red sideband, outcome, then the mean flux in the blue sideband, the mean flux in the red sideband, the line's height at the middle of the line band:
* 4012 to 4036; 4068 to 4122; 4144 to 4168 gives 6.0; 87.8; 83.2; 85.3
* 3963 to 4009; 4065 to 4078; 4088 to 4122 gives -1.7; 72.4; 71.7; 71.9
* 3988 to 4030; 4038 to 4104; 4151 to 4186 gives 4.0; 87.6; 83.8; 86.1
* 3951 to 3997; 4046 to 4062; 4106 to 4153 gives -2.6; 66.5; 80.7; 73.8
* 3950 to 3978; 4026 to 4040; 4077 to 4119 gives -4.5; 56.4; 74.3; 65.6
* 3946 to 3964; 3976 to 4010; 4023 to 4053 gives -3.0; 65.8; 86.9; 75.5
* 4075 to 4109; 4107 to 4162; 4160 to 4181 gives -1.4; 74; 83.9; 79.3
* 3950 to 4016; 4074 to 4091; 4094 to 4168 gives -1.5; 73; 78.4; 76.6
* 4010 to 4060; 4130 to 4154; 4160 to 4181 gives 0.5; 88.3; 83.9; 84.8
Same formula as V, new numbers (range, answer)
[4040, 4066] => 92.46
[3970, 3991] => 89.16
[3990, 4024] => 95.76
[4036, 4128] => 95.05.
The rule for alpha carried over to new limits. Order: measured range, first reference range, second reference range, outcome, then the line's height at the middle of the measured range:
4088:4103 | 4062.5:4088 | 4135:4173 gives 2.57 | 82.9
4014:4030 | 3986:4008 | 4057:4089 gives -0.46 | 85.1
